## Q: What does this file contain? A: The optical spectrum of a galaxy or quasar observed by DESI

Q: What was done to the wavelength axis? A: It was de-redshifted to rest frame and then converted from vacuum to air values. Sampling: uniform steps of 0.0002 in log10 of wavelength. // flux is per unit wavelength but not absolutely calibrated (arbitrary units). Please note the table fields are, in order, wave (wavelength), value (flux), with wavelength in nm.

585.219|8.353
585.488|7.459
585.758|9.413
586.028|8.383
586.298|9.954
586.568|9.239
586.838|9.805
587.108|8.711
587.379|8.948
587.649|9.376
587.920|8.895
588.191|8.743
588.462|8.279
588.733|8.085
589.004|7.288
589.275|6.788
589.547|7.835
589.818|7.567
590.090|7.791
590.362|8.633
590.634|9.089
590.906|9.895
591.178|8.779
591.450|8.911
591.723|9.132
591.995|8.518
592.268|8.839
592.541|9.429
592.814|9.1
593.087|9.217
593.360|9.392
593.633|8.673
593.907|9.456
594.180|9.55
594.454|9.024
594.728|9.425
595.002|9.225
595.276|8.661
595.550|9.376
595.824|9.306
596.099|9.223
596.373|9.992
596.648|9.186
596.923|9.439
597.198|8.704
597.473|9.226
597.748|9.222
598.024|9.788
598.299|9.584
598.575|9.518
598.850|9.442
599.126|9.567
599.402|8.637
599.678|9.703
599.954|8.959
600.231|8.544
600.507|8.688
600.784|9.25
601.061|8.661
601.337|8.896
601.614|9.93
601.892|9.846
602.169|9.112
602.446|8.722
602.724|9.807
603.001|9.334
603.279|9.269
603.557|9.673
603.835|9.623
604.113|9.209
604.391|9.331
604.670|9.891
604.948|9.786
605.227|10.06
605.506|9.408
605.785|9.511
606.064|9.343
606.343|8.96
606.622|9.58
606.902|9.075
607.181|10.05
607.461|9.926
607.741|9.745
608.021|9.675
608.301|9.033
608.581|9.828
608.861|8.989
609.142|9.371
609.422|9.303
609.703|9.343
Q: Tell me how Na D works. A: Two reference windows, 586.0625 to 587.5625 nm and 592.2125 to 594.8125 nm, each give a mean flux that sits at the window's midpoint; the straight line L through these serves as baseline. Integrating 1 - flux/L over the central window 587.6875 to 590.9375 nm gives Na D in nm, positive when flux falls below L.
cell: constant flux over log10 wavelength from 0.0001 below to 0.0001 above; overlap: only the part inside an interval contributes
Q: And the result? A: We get 0.36 nm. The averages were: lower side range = 9.27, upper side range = 9.22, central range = 8.22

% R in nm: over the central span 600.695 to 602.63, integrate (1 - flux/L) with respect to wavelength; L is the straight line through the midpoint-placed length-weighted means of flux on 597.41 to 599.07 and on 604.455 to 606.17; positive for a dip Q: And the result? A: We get 0.07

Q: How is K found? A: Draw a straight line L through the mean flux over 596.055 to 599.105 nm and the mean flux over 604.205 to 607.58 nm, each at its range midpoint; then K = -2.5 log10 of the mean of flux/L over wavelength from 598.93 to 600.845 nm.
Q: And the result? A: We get 0.05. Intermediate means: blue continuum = 9.41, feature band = 9.05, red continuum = 9.57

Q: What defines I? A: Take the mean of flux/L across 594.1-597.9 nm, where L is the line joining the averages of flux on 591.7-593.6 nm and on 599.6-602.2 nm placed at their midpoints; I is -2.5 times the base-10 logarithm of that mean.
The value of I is -0.018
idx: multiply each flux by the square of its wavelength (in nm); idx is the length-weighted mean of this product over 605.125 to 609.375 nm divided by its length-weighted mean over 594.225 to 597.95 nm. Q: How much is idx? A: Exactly 1.07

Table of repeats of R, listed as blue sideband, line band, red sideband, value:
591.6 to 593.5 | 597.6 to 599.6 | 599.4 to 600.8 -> -0.09 nm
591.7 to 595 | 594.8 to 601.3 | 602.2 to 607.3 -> 0.05 nm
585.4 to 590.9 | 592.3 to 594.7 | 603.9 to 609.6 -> -0.11 nm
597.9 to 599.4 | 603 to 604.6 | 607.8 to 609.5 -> 0.00 nm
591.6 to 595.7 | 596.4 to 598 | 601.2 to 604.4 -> 0.00 nm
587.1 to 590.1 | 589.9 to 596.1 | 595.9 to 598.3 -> -0.19 nm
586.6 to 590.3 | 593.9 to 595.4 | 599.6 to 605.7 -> -0.07 nm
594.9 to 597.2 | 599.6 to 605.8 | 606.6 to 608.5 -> 0.07 nm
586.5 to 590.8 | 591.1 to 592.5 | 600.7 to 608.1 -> -0.04 nm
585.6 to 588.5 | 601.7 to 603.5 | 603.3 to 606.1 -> 0.03 nm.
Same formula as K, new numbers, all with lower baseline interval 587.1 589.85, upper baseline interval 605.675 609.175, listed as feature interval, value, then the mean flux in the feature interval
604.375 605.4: -0.06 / 9.8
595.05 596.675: -0.07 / 9.3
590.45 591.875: -0.09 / 9.14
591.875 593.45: -0.07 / 9.08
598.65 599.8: -0.05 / 9.35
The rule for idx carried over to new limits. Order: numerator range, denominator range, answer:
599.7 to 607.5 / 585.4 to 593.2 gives 1.13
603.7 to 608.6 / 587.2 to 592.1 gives 1.19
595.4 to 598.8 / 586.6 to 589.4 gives 1.13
